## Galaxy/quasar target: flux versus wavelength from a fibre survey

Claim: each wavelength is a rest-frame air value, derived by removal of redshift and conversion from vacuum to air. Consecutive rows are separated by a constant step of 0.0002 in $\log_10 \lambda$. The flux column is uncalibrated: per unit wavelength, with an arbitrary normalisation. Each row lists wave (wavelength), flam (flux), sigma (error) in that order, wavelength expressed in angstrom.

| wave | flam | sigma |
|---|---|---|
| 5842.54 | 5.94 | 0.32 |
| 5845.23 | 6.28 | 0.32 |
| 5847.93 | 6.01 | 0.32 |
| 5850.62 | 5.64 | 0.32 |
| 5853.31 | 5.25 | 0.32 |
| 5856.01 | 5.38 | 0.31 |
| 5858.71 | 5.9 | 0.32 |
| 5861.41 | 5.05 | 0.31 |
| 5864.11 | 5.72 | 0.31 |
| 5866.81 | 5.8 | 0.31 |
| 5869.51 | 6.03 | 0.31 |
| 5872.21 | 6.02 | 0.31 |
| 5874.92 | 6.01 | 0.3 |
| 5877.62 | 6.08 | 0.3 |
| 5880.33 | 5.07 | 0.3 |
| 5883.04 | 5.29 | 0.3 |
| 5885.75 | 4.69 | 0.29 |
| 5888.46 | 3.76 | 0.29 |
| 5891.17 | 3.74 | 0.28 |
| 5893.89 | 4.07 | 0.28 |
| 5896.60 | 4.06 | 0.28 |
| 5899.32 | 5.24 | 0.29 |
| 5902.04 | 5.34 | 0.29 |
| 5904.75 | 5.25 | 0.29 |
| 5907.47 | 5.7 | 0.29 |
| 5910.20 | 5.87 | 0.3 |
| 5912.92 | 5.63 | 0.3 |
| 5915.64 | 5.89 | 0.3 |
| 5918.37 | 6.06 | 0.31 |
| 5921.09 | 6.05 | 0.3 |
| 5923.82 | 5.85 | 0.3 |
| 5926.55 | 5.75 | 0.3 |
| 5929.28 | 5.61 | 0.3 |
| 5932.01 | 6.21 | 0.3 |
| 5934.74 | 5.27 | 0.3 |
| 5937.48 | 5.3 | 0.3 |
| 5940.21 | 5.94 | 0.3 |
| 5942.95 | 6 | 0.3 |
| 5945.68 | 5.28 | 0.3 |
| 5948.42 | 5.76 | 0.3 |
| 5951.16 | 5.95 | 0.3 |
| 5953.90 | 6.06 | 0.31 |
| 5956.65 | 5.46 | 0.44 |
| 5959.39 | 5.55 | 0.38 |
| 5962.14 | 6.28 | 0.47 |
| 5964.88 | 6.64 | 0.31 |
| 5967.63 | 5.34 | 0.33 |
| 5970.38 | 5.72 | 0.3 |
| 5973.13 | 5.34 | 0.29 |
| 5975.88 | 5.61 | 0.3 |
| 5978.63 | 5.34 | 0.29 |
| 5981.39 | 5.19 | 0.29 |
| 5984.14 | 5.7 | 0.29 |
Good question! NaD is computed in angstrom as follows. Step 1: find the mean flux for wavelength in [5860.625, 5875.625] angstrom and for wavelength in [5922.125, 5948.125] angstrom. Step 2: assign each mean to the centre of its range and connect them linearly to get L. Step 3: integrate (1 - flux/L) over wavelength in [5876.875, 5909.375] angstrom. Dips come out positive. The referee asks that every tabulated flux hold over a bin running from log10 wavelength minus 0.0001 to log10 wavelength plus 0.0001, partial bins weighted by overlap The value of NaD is 5.1 angstrom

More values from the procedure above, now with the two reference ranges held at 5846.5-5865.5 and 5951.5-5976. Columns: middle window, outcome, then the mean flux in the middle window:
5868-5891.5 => 1.51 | 5.26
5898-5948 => 0.22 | 5.68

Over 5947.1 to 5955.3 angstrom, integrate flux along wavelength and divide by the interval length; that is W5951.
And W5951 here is 5.92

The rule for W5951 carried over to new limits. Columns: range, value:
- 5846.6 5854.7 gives 5.63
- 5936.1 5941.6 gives 5.62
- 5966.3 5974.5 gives 5.47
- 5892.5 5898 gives 4.07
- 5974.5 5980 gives 5.48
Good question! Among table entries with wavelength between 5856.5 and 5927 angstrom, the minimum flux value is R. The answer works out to 3.74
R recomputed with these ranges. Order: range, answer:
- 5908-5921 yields 5.63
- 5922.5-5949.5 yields 5.27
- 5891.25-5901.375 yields 4.06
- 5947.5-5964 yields 5.46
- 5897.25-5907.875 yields 5.24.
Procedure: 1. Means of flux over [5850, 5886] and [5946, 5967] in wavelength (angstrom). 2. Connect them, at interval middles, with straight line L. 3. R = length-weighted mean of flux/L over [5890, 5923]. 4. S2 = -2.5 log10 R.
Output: 0.093 mag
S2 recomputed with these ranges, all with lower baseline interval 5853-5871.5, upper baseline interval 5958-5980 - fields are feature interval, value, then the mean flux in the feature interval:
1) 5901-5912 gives 0.02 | 5.55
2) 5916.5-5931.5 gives -0.04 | 5.88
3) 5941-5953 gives -0.01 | 5.77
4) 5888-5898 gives 0.40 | 3.92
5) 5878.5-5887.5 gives 0.13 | 5.02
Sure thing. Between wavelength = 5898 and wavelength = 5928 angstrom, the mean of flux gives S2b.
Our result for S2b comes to 5.69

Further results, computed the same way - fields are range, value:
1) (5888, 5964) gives 5.49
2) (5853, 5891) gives 5.38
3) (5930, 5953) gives 5.72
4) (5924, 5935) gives 5.77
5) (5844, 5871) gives 5.71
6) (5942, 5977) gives 5.77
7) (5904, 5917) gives 5.69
